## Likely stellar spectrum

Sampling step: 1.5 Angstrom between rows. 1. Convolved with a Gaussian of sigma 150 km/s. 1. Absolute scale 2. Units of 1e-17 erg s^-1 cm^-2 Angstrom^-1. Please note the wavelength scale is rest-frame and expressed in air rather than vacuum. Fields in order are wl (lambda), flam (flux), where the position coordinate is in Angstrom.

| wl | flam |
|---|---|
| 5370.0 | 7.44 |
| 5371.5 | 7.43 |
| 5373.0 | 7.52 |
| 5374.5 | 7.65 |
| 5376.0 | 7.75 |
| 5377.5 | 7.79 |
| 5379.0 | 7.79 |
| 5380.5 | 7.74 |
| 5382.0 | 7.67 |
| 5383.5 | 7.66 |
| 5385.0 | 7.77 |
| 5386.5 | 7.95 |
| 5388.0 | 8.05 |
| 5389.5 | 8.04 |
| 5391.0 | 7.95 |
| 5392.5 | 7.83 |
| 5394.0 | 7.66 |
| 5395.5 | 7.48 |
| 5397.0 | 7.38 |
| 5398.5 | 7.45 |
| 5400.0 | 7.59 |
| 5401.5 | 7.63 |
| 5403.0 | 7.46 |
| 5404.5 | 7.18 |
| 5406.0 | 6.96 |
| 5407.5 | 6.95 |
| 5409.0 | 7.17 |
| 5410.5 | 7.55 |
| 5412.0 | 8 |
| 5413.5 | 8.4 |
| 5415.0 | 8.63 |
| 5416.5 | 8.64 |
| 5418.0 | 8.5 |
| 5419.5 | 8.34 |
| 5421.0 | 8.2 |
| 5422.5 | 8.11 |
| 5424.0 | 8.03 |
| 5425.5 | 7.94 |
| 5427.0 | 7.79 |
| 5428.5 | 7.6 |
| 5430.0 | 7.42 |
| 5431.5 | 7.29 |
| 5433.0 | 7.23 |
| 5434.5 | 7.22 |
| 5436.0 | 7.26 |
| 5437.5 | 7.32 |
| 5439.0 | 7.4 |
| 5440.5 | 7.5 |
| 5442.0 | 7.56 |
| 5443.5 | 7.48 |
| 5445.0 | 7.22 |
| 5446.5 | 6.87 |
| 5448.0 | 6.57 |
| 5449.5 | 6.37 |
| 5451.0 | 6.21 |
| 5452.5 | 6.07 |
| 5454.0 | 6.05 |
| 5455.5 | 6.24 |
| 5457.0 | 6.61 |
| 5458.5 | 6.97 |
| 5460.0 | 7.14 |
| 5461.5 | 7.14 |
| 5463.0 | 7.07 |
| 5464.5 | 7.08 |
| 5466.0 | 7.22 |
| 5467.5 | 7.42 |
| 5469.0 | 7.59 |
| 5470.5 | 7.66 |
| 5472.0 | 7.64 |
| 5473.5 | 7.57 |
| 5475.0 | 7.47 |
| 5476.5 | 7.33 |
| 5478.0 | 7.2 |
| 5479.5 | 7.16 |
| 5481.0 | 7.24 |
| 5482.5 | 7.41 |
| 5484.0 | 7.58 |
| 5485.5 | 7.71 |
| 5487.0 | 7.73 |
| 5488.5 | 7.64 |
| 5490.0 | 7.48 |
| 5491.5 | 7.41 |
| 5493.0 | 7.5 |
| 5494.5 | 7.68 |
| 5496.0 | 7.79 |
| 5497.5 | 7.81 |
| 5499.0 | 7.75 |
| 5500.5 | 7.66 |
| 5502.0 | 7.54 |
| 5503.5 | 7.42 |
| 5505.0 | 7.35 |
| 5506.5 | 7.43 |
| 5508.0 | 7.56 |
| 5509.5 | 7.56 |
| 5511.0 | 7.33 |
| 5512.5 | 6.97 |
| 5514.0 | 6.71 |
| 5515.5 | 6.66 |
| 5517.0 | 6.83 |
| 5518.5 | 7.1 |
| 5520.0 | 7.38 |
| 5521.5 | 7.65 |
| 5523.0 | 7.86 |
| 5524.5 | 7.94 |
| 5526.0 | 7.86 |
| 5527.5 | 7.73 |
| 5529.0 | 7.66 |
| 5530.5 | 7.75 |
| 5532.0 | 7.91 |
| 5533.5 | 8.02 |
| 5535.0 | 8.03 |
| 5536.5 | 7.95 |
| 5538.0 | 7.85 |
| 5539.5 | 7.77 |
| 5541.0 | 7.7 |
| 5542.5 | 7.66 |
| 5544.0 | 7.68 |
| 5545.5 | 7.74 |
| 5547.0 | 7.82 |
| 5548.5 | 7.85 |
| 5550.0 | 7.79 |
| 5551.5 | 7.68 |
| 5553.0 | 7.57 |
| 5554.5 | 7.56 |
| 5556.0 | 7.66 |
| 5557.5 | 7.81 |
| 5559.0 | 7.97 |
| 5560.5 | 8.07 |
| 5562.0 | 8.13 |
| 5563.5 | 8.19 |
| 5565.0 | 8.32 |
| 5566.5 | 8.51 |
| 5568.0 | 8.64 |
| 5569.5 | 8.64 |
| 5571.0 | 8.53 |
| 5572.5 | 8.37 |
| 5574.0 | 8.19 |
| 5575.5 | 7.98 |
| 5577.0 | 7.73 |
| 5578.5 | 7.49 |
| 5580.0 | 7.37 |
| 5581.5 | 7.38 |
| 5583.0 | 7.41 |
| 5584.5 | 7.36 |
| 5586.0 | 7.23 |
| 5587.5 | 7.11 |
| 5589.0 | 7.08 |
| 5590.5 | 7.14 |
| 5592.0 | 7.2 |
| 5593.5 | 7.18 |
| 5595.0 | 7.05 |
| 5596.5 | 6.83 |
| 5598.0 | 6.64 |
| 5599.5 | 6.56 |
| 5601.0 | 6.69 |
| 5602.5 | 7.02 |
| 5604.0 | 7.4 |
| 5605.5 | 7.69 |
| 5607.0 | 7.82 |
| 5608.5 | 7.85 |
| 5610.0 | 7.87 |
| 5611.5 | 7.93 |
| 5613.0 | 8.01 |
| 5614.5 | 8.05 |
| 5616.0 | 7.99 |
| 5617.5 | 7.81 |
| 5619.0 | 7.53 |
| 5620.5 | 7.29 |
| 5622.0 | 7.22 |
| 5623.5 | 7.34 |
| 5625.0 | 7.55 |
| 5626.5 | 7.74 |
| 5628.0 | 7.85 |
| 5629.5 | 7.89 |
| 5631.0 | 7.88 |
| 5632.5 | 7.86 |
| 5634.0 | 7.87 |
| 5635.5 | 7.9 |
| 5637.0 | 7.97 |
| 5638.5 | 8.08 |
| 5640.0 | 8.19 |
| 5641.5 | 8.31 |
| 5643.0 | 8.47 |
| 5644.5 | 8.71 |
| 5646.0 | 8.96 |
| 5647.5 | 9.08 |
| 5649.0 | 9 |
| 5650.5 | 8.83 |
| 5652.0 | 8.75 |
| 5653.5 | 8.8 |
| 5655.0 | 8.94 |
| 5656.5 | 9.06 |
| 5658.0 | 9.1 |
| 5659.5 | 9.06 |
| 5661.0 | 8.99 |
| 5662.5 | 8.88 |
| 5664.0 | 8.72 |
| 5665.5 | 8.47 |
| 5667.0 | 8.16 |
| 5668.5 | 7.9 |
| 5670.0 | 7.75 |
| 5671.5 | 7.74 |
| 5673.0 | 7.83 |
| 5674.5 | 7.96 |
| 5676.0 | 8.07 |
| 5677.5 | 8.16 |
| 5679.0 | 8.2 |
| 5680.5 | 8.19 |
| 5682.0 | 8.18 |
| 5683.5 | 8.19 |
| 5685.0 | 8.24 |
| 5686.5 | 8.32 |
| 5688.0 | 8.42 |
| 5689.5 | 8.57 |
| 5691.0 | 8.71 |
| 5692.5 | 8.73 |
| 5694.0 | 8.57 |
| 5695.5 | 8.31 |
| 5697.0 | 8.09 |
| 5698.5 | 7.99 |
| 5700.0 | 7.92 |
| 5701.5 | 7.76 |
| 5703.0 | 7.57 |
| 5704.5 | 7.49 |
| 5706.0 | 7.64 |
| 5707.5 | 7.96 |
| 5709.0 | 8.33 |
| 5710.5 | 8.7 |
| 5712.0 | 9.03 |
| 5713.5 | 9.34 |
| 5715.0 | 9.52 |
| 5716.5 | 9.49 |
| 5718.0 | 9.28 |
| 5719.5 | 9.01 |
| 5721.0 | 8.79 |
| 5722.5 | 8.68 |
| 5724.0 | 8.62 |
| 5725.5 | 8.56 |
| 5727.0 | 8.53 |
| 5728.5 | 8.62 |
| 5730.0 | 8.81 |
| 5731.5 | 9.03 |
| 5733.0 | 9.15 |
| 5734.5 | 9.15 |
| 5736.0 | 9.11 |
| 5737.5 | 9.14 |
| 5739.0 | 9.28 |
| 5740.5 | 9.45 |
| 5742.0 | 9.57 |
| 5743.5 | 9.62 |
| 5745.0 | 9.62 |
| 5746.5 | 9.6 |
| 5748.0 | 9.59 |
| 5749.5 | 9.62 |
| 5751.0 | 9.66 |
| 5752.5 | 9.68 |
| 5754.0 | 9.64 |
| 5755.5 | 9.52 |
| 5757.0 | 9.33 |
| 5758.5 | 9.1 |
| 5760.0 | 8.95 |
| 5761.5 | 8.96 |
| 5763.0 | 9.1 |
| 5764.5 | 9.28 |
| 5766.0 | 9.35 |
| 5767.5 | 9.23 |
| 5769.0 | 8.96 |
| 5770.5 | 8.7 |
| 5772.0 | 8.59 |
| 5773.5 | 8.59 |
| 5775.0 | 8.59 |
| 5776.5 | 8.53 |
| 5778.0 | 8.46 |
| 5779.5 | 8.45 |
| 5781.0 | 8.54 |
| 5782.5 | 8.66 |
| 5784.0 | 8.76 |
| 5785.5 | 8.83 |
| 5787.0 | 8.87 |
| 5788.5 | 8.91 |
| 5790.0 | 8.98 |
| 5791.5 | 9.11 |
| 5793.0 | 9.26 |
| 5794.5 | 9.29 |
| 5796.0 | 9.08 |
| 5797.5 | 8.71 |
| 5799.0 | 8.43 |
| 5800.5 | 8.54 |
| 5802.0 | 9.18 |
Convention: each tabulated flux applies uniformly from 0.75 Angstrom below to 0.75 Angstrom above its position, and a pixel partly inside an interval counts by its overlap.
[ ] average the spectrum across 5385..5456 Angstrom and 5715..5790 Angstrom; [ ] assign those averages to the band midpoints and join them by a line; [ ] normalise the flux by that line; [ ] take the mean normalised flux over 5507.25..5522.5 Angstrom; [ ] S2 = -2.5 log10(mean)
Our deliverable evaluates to 0.108 mag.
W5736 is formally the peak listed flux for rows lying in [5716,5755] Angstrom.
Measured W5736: 9.68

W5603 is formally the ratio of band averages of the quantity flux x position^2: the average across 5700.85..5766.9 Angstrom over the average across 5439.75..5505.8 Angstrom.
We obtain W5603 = 1.36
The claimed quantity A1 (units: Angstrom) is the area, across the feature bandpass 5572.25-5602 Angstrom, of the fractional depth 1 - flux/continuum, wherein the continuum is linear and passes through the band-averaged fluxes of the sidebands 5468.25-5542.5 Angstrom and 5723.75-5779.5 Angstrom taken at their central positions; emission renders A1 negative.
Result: 2.88 Angstrom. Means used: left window 7.54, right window 9.11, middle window 7.28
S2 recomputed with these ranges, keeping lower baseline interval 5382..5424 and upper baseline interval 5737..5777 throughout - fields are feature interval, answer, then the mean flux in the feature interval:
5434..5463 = 0.16 mag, 6.91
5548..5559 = 0.09 mag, 7.72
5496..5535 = 0.10 mag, 7.51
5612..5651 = 0.09 mag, 8.05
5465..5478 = 0.09 mag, 7.46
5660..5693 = 0.08 mag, 8.29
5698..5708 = 0.16 mag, 7.75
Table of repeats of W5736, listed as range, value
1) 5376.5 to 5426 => 8.64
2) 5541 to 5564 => 8.19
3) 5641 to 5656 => 9.08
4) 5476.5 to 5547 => 8.03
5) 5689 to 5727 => 9.52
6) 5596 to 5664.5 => 9.1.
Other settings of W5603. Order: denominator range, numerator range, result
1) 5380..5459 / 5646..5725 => 1.25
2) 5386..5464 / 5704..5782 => 1.36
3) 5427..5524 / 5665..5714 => 1.22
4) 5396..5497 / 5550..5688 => 1.14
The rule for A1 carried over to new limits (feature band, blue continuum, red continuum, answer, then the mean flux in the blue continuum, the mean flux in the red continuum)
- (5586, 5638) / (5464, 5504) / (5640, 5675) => 5.07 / 7.51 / 8.58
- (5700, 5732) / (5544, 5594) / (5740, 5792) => 0.64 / 7.78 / 9.1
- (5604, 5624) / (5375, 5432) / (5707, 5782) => 1.98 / 7.77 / 9.05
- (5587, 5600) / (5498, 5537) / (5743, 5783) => 1.67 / 7.52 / 9.11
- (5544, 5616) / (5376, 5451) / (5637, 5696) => 4.49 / 7.61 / 8.47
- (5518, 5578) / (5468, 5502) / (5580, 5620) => -3.67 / 7.54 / 7.38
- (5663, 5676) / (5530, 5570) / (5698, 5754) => 0.77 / 7.93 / 8.9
